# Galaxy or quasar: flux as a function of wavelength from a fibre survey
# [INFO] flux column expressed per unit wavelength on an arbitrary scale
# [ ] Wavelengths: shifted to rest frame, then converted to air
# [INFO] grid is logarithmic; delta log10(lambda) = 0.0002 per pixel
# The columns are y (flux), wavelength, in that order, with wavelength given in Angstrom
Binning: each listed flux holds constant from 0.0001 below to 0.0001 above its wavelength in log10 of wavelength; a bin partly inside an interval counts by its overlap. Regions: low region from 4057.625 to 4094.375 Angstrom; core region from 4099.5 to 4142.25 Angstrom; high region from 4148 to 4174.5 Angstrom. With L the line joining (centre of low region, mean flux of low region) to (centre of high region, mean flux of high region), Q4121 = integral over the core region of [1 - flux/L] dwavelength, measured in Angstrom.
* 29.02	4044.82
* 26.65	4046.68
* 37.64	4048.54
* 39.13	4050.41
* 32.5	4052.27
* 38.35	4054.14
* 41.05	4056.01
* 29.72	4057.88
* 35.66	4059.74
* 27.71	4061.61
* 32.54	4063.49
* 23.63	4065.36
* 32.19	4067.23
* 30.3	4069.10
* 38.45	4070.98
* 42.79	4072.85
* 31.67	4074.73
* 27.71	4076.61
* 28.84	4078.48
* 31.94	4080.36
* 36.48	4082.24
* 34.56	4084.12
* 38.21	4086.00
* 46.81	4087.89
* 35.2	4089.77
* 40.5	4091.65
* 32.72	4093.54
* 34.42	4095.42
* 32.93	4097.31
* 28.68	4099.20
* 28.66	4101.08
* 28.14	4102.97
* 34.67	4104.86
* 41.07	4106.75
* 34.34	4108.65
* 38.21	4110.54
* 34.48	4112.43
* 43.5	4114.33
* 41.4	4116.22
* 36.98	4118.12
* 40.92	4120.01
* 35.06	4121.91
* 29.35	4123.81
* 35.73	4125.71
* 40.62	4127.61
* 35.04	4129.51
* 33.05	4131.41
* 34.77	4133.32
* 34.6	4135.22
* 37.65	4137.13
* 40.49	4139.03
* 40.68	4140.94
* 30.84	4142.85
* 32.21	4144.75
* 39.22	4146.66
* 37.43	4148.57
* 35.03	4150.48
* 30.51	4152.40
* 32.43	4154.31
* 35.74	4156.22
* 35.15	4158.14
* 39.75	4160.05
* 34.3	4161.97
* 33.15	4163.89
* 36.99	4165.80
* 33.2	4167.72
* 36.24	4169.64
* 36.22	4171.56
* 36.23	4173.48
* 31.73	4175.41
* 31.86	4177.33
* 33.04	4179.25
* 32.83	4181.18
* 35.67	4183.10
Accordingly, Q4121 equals -2.0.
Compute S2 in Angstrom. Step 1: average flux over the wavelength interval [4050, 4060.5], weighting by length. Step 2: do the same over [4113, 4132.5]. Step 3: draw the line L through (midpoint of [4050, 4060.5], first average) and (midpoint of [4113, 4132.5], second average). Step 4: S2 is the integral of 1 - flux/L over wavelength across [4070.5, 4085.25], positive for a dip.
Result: 0.96 Angstrom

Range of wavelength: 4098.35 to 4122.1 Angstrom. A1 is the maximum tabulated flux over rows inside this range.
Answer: 43.5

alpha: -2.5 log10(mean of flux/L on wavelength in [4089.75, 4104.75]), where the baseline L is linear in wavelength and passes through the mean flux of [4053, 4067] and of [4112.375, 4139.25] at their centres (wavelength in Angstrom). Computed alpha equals 0.08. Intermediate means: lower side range 32.6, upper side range 36.9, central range 32.6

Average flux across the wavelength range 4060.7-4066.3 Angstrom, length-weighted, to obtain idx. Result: 27.9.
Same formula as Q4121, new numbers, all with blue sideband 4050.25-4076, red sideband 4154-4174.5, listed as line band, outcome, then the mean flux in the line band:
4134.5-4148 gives -0.6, 36.6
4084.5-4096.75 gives -1.2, 37.7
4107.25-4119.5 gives -1.3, 38.4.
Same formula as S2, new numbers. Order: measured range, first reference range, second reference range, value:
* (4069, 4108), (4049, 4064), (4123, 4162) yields 0.45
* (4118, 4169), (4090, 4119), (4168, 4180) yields -1.26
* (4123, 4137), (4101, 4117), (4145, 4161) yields 0.39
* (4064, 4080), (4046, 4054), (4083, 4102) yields 1.38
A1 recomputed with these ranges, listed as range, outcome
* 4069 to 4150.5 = 46.81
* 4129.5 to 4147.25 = 40.68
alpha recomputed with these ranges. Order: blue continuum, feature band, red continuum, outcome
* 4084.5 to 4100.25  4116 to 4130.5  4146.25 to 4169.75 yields -0.03 mag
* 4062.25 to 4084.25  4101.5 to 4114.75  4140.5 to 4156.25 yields -0.07 mag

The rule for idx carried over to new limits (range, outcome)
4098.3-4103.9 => 28.5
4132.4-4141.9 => 37.6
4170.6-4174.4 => 36.2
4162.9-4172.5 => 35.2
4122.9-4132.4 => 34.8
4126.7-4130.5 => 37.8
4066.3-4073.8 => 35.9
